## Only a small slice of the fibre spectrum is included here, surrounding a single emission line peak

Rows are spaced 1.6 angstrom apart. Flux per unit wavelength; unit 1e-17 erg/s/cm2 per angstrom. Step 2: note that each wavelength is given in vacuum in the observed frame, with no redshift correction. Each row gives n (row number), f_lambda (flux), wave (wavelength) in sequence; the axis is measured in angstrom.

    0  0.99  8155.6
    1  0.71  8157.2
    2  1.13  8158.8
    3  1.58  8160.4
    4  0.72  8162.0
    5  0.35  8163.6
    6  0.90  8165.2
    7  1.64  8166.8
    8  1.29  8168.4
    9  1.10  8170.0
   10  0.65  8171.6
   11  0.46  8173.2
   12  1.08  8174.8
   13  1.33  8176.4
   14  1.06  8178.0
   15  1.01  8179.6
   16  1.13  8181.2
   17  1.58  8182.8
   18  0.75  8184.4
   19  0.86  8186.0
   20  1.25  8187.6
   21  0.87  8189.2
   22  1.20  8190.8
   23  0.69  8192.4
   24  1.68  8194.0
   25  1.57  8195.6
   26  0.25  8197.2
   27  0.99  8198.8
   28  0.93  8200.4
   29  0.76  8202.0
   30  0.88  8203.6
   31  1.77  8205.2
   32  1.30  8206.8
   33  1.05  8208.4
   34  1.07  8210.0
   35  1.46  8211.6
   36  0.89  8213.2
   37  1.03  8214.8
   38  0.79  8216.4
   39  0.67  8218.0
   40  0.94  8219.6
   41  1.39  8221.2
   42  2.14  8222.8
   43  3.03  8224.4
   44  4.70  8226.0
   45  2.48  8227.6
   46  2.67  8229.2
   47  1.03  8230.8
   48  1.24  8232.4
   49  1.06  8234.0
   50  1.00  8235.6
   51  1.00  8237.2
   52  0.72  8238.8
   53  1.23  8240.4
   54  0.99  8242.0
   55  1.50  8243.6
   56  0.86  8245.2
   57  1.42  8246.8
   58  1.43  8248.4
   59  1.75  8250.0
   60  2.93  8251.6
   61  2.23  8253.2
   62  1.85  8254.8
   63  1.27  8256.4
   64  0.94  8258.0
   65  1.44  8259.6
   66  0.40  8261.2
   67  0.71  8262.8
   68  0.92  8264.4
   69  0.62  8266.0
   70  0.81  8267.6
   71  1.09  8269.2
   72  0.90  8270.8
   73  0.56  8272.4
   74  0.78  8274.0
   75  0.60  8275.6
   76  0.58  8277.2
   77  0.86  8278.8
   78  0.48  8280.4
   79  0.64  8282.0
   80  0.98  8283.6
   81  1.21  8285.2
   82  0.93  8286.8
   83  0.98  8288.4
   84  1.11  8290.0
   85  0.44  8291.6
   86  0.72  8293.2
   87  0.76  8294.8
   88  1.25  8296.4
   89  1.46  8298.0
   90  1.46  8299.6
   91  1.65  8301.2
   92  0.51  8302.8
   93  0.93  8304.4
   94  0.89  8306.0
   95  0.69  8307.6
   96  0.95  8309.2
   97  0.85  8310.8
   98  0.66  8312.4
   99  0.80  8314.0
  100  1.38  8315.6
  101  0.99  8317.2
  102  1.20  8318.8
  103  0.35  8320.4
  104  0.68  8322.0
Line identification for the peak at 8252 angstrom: [N II]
